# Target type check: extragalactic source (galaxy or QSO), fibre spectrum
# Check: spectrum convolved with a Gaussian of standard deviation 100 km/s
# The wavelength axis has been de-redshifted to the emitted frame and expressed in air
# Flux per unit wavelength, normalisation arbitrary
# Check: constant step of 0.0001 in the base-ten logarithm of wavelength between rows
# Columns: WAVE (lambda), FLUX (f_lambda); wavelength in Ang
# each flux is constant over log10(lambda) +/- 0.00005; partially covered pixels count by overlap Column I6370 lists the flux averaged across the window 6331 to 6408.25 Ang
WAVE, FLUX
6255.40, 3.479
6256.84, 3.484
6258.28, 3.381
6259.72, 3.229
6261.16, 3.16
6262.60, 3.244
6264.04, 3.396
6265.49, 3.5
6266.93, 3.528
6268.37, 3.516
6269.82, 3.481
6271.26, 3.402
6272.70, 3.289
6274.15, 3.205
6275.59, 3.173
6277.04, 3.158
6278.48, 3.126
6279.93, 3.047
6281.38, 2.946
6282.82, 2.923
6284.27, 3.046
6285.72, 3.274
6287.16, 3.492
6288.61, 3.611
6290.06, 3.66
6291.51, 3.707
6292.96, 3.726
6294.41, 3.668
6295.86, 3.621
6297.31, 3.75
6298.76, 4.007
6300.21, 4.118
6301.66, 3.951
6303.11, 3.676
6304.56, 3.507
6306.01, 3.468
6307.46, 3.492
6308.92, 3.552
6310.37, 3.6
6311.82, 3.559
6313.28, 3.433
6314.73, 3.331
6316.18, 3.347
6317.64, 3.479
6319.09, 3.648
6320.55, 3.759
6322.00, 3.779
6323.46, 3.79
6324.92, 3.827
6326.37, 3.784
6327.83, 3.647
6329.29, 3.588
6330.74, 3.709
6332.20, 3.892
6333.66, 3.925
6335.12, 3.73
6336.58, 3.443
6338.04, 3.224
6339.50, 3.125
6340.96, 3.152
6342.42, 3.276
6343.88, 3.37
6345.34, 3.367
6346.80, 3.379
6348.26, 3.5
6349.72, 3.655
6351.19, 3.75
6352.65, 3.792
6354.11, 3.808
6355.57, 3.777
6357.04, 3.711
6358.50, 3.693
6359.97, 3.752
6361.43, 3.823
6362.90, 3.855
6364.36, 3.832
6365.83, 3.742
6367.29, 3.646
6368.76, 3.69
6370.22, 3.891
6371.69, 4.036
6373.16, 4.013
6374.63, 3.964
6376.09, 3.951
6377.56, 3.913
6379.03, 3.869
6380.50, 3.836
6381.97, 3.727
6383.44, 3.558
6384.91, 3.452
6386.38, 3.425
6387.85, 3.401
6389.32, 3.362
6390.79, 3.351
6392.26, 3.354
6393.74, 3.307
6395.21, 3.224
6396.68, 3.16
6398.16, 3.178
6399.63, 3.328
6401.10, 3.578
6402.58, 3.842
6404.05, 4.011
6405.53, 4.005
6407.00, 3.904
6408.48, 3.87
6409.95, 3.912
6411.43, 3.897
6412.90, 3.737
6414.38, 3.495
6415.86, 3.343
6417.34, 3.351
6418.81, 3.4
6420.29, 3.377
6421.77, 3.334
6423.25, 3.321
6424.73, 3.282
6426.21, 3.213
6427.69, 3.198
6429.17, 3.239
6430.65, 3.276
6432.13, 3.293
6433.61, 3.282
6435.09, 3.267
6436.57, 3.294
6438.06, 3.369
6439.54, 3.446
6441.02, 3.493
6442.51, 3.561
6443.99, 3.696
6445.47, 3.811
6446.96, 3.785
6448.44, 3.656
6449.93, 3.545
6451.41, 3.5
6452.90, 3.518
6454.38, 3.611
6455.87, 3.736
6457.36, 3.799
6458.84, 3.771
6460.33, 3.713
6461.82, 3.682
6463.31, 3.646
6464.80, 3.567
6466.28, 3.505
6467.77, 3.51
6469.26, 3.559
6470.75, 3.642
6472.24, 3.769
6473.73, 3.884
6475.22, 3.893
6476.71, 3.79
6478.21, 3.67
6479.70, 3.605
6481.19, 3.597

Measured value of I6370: 3.63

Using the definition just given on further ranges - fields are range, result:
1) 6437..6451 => 3.59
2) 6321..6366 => 3.63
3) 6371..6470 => 3.56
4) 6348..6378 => 3.8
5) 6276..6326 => 3.53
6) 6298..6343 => 3.61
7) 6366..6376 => 3.87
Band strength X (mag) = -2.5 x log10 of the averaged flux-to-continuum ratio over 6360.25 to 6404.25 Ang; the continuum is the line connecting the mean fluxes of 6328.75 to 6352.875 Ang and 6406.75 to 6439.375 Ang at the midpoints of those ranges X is -0.05 mag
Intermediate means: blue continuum 3.52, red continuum 3.43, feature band 3.64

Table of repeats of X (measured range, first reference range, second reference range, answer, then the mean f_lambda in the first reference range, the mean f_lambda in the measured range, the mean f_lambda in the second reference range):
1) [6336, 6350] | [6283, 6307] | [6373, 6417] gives 0.089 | 3.63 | 3.34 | 3.62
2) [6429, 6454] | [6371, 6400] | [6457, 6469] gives 0.044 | 3.57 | 3.48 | 3.64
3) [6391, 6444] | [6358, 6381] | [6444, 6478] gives 0.089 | 3.85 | 3.46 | 3.68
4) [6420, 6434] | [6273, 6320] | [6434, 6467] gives 0.093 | 3.48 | 3.28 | 3.59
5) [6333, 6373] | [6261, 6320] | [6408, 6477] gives -0.041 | 3.46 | 3.63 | 3.55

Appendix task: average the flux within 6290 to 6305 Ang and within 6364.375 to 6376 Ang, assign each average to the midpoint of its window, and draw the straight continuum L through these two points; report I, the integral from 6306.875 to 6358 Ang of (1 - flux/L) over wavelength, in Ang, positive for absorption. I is 3.2 Ang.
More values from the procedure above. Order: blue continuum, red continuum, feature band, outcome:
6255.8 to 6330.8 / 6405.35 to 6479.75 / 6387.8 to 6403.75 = 0.70 Ang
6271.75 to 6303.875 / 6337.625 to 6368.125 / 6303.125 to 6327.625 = -0.51 Ang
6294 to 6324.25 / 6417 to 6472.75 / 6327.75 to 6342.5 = 0.38 Ang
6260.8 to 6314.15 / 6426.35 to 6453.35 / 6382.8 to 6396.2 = 0.31 Ang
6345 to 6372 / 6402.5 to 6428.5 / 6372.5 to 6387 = -0.41 Ang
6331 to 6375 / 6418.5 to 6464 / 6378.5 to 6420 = 0.06 Ang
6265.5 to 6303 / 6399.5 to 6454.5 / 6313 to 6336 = -1.25 Ang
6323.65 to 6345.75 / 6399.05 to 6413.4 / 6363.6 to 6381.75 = -0.85 Ang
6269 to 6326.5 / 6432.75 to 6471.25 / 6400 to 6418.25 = -0.91 Ang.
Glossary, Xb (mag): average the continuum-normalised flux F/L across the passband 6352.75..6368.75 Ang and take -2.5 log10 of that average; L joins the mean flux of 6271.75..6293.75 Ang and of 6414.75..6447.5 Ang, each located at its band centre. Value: -0.128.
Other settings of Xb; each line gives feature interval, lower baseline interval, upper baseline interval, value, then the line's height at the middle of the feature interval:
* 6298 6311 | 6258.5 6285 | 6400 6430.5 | -0.12 mag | 3.32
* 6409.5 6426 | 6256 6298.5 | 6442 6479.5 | 0.04 mag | 3.6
